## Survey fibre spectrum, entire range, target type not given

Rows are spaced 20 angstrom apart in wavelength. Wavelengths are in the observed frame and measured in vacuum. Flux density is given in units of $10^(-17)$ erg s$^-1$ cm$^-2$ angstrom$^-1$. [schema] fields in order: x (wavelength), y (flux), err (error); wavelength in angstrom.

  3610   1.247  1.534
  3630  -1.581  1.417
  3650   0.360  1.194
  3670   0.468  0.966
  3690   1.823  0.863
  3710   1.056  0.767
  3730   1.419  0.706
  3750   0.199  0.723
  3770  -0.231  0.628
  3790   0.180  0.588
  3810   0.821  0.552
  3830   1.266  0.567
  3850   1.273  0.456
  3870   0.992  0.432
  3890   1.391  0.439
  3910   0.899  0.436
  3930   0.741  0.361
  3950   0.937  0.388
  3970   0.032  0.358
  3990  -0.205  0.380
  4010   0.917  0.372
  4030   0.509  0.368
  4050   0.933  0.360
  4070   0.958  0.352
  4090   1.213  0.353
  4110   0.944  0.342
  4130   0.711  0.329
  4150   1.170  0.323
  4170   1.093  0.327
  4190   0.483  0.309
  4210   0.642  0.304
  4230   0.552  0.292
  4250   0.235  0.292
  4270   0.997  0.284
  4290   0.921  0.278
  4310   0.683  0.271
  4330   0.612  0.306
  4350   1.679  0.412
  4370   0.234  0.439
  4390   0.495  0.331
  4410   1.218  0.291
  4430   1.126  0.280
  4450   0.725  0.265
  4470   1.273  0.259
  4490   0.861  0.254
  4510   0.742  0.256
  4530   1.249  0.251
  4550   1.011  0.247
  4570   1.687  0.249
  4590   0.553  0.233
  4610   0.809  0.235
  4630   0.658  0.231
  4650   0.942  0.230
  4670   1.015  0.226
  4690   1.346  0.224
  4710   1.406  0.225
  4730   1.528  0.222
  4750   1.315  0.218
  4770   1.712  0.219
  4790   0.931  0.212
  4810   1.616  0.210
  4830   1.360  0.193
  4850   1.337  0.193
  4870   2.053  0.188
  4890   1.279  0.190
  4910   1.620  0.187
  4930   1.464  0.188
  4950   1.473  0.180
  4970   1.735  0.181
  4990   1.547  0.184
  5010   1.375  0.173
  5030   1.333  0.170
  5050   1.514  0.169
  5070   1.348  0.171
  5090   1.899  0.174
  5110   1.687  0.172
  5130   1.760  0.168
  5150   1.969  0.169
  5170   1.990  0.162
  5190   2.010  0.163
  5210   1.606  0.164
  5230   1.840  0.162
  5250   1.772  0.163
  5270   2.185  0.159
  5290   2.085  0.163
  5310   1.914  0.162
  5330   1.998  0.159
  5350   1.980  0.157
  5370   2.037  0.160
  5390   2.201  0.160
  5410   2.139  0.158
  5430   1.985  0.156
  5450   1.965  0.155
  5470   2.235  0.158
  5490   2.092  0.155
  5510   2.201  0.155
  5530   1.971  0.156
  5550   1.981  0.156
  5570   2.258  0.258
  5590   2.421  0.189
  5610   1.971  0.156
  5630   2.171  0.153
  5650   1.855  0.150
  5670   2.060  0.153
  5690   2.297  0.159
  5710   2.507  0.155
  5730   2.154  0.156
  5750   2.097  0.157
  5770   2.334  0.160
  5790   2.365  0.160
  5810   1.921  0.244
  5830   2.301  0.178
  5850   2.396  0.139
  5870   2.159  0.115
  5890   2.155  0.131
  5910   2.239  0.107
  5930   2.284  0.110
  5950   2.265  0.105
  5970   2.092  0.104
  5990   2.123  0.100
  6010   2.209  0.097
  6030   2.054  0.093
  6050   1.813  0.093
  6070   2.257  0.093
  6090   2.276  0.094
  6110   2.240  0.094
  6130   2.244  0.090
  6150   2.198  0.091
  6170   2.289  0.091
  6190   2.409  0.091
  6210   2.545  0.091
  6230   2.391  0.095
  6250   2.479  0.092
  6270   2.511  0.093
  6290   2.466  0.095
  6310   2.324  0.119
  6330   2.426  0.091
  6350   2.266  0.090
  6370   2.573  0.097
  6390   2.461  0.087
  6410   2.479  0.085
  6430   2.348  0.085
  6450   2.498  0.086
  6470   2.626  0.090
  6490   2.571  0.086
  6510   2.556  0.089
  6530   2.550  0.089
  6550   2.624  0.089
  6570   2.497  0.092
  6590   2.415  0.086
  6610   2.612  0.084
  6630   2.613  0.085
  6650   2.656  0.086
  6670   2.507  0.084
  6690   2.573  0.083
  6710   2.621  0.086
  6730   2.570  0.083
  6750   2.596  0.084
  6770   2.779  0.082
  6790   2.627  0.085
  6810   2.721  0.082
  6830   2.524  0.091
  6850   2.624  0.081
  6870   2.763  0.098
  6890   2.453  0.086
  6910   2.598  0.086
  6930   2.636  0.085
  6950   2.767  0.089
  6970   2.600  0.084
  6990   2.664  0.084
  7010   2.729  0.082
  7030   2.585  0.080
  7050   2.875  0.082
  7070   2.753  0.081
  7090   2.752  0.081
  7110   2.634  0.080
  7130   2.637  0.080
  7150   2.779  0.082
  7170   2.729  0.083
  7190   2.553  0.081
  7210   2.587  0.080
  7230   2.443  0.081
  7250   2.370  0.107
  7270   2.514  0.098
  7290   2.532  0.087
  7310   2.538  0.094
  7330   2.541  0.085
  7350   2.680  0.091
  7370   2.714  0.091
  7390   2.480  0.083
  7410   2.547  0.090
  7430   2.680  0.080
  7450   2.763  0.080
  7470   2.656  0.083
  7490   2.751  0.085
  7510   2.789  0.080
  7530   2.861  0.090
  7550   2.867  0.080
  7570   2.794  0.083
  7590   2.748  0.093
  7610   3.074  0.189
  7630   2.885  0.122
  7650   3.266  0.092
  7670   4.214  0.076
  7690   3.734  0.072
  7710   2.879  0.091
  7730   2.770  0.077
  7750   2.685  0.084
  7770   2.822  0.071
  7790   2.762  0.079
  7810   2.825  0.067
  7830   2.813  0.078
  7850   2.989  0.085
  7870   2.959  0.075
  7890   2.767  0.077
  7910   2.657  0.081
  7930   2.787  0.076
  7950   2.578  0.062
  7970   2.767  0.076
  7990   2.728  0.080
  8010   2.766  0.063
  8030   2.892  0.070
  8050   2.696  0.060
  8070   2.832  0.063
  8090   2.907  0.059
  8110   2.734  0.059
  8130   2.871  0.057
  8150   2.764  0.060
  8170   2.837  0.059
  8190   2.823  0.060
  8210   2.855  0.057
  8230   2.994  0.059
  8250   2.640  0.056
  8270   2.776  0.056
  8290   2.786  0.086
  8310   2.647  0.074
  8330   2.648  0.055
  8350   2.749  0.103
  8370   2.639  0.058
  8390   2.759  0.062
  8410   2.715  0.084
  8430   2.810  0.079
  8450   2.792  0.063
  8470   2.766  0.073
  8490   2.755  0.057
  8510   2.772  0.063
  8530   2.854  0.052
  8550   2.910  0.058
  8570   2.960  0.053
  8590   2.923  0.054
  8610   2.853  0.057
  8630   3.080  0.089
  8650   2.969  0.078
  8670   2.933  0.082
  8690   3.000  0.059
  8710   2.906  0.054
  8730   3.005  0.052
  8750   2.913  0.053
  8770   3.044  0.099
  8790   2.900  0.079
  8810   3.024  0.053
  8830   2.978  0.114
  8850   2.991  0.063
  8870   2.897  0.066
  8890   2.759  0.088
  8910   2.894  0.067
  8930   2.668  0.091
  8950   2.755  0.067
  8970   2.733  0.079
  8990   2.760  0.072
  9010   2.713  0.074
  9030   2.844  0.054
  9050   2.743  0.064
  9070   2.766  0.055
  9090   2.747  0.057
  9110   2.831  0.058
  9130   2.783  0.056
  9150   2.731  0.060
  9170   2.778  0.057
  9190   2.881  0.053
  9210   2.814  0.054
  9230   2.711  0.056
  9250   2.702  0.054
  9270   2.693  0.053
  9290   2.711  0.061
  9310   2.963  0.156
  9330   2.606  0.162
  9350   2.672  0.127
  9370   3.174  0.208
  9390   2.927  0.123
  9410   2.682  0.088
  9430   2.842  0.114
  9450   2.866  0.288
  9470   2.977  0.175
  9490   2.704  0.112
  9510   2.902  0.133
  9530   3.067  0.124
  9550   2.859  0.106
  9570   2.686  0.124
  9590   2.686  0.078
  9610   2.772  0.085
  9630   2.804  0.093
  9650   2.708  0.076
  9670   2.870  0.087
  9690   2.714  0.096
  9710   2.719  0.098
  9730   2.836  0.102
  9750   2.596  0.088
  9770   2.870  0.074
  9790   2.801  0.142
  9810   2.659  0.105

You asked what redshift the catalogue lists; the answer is 0.168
